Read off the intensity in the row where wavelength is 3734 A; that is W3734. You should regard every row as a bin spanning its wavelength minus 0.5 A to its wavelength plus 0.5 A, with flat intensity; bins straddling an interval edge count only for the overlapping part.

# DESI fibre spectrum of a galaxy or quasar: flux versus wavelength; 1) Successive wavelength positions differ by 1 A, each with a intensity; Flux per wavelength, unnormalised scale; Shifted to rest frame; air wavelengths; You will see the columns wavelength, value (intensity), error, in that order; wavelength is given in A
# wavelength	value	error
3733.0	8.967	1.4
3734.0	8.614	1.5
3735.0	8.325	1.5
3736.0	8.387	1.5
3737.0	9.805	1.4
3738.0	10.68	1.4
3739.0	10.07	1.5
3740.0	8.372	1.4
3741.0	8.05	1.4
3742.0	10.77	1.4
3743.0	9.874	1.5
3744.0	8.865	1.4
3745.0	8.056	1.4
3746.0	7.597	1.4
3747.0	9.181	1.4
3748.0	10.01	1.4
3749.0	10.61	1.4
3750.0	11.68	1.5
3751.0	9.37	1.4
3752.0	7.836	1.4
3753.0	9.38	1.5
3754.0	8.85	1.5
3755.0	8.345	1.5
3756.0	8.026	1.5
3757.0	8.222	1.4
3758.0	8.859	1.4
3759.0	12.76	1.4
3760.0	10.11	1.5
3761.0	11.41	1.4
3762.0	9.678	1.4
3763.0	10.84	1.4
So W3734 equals 8.614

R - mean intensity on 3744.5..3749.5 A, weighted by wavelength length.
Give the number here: 9.09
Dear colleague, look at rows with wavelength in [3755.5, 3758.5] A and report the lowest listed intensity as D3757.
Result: 8.026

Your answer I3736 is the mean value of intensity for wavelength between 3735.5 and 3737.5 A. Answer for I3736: 9.1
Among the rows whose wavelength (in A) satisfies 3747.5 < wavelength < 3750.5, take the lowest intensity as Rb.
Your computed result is 10.01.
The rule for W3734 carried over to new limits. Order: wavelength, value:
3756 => 8.026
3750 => 11.68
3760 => 10.11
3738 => 10.68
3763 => 10.84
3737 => 9.805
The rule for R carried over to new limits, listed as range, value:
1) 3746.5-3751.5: 10.2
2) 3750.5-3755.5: 8.76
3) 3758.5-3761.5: 11.4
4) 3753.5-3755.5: 8.6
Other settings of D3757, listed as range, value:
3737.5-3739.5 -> 10.07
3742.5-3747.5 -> 7.597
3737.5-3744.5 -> 8.05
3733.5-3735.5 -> 8.325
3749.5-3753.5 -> 7.836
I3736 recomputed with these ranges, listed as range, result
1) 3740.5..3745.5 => 9.12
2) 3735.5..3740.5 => 9.46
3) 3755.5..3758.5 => 8.37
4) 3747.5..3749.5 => 10.3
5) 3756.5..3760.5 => 9.99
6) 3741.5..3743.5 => 10.3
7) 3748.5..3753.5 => 9.78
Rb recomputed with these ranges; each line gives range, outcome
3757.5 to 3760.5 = 8.859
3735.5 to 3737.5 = 8.387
